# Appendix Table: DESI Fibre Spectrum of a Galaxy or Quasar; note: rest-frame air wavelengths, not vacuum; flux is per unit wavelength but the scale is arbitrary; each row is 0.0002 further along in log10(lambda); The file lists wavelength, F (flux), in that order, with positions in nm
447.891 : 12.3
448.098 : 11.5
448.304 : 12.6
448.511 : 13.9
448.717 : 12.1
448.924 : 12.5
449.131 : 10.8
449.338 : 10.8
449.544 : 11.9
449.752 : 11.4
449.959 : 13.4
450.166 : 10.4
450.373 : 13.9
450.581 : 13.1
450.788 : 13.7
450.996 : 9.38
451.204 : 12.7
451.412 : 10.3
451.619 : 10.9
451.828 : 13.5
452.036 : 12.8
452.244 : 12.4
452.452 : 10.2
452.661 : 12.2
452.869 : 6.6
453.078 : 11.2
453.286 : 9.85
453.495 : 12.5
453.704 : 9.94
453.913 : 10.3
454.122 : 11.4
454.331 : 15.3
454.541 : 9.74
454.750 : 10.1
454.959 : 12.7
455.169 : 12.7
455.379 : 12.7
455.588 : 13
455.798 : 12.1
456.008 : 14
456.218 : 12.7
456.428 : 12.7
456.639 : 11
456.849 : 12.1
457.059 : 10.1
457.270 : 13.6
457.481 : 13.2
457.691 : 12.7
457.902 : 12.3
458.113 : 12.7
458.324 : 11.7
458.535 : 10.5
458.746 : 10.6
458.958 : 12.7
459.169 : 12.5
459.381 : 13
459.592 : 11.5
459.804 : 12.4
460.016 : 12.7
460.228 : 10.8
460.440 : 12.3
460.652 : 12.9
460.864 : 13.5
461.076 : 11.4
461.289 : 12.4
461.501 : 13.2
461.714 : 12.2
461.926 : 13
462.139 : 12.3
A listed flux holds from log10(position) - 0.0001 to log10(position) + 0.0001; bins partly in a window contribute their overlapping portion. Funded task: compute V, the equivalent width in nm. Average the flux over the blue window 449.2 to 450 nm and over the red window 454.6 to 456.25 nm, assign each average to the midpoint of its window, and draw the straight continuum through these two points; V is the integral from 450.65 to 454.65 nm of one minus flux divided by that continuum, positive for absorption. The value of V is 0.25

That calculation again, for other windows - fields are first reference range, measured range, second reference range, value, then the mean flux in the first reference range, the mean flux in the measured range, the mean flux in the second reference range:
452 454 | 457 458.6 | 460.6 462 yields -0.049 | 10.7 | 12.2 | 12.6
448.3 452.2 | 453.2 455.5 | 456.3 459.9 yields 0.095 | 12.1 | 11.6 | 12.1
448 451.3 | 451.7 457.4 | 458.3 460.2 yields 0.123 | 12.1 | 11.8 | 11.9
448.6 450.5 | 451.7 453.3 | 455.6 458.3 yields 0.128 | 11.9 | 11.2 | 12.4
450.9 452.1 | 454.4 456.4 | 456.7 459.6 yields -0.066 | 11.6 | 12.3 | 12.1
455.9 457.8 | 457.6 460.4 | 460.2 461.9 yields 0.099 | 12.5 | 12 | 12.4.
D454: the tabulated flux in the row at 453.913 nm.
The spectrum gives 10.3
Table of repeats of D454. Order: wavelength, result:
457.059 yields 10.1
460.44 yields 12.3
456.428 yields 12.7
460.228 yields 10.8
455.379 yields 12.7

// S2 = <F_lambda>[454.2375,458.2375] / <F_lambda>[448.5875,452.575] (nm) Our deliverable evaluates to 1.0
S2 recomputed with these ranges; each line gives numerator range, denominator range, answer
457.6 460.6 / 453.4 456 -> 1.01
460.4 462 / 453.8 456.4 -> 1.03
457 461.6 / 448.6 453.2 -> 1.05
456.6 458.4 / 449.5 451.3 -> 1.00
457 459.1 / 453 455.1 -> 1.06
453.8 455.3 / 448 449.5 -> 0.98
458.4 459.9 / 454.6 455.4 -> 1.00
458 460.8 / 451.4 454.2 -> 1.09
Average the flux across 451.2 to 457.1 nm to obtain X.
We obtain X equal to 11.6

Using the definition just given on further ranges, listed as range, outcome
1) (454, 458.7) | 12.2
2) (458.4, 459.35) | 11.7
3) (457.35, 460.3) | 12.1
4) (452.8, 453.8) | 10.1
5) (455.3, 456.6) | 12.8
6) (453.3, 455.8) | 11.8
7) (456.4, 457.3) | 11.7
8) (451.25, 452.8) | 11.7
